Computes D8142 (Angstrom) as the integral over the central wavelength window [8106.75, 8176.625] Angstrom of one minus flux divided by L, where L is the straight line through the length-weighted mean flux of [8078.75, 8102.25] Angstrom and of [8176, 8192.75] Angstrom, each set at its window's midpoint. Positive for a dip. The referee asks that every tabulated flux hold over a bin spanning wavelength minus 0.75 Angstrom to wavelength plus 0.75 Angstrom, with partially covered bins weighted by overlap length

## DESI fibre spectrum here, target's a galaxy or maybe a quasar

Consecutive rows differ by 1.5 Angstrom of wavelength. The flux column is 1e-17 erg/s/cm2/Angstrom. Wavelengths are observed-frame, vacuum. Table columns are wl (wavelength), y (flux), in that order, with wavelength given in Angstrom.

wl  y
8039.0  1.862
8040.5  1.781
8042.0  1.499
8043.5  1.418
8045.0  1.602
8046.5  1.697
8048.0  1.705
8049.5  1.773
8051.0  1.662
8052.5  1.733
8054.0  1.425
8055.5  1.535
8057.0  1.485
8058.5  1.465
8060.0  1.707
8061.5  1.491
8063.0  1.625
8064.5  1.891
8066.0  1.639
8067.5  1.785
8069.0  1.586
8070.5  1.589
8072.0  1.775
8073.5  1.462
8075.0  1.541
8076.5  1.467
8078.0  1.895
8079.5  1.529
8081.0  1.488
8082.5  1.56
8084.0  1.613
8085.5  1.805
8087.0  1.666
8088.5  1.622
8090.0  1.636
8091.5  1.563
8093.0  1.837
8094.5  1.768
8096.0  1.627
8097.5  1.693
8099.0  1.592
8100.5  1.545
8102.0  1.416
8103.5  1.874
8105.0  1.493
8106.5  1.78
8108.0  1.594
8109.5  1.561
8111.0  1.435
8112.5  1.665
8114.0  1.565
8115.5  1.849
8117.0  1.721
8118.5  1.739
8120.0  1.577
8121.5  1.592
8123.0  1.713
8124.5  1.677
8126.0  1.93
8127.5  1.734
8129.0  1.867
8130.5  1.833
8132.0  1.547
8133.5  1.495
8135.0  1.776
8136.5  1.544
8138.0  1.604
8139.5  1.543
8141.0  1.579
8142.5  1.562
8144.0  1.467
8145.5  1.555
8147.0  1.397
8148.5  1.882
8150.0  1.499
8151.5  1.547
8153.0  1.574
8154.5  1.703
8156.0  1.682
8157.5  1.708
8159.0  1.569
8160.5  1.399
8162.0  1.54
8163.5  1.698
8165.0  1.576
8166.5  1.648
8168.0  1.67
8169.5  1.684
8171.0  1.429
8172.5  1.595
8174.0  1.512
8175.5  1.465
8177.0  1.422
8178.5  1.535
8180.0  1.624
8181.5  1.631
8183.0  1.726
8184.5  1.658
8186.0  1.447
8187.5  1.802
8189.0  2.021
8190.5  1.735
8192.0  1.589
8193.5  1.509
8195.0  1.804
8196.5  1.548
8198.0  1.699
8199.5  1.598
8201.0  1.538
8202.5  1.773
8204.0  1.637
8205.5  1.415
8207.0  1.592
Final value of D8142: 0.86 Angstrom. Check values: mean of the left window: 1.63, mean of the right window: 1.65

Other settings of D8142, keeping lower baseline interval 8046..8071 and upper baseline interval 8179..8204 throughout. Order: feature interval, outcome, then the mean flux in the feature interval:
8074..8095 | 0.03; 1.64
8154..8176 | 0.90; 1.59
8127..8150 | 0.47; 1.62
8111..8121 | -0.10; 1.66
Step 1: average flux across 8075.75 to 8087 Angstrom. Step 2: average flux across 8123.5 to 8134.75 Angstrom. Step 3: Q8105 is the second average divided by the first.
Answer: 1.06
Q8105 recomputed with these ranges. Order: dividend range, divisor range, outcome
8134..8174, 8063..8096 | 0.96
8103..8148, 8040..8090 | 1.01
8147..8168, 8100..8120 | 0.99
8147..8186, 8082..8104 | 0.96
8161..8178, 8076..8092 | 0.96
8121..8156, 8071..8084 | 1.03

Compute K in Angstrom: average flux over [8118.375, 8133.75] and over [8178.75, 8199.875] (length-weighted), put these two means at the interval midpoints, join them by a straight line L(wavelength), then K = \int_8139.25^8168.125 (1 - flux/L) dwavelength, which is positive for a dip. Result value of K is 1.7 Angstrom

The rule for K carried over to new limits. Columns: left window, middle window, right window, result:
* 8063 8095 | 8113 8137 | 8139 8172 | -1.3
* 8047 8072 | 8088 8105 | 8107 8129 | 0.2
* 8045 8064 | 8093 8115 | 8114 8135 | 0.7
